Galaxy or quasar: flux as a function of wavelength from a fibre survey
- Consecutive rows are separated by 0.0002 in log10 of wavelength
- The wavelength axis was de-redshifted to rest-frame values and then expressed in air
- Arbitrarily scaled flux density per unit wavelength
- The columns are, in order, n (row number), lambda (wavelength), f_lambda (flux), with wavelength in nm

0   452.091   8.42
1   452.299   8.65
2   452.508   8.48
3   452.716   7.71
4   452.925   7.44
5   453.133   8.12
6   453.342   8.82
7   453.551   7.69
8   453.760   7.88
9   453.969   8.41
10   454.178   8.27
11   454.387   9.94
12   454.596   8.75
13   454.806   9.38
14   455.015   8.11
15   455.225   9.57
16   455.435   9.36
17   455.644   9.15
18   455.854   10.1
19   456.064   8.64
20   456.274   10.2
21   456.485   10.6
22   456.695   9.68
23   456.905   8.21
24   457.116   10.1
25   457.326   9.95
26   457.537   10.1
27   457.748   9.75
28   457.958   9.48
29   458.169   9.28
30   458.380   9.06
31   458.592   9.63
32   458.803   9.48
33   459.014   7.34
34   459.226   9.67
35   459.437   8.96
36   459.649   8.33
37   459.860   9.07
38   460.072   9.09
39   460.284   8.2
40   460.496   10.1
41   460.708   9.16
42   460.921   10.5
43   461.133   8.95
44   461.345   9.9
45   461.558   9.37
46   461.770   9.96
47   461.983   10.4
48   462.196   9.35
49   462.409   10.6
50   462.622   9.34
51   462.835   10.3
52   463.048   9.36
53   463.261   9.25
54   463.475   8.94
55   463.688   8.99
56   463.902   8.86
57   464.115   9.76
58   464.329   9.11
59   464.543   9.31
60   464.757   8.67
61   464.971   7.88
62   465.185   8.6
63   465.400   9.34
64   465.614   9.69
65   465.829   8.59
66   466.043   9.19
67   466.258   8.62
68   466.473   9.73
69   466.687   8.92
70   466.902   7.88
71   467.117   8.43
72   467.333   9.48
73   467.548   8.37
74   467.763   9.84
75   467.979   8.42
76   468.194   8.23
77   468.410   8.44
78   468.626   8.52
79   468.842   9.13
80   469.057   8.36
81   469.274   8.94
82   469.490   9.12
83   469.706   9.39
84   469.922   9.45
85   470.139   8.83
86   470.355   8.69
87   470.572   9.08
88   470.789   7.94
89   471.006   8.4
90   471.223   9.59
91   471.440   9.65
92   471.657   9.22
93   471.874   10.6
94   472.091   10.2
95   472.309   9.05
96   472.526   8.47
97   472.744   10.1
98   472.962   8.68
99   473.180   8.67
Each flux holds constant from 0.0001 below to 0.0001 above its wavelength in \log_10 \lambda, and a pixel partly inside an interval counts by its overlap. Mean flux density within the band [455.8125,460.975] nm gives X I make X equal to 9.37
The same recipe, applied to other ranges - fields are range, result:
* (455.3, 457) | 9.5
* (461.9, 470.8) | 9.04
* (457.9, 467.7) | 9.19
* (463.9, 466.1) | 9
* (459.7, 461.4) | 9.32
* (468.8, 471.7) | 8.98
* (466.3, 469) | 8.77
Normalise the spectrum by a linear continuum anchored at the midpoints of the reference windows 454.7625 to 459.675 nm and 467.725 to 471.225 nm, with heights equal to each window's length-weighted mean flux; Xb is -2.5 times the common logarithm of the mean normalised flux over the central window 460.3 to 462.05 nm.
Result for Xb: -0.060 mag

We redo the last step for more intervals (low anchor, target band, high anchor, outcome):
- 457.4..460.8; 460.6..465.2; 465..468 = -0.04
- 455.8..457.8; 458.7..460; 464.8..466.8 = 0.08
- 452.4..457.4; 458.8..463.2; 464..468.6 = -0.06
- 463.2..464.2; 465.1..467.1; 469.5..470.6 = 0.02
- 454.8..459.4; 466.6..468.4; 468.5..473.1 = 0.06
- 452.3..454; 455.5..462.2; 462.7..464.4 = -0.08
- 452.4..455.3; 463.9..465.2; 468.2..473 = -0.01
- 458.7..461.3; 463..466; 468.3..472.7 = 0.01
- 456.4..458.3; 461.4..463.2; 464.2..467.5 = -0.07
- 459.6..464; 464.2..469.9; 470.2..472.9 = 0.06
